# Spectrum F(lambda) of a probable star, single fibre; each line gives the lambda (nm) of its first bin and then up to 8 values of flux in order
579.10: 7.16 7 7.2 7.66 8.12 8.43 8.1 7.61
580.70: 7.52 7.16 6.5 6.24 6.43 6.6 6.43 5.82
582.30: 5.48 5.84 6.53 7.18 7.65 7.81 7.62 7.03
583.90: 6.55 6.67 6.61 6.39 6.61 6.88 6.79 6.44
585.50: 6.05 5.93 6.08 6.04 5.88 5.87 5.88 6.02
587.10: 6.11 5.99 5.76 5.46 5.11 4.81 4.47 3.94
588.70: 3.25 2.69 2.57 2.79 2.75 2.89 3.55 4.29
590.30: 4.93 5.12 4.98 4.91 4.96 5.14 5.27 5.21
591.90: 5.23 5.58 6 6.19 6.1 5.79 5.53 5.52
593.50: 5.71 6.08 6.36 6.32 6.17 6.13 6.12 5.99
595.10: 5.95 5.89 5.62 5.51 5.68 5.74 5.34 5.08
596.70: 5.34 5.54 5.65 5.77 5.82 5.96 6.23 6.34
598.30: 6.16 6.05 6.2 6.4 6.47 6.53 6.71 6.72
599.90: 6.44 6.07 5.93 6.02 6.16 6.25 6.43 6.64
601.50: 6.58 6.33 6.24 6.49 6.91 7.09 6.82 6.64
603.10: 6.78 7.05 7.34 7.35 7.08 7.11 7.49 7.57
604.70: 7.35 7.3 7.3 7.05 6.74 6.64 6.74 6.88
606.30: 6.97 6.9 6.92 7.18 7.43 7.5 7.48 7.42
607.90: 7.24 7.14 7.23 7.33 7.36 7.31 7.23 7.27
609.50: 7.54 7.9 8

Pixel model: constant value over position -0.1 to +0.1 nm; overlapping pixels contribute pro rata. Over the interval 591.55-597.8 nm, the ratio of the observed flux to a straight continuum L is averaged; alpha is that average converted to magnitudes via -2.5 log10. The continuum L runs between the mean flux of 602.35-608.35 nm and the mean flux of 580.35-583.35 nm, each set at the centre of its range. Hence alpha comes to 0.20 mag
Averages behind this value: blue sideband 6.72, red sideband 7.12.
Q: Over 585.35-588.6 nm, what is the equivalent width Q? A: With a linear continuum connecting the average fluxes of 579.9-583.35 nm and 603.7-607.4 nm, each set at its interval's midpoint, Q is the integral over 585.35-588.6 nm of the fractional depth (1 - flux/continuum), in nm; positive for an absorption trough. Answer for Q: 0.64 nm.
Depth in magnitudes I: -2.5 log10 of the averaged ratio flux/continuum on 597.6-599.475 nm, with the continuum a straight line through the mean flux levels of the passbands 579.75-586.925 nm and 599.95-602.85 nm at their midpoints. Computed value 0.033 mag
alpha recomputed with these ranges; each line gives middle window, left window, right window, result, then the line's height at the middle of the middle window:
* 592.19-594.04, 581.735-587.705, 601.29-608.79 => 0.13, 6.67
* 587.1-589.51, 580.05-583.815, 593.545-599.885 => 0.46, 6.53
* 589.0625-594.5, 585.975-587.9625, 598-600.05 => 0.19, 6.05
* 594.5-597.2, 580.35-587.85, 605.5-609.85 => 0.20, 6.84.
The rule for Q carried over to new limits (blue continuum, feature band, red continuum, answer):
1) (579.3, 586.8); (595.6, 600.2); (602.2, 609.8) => 0.68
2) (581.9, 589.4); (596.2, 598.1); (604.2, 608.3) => 0.26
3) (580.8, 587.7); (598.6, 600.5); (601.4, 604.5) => 0.13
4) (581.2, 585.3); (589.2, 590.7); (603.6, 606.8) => 0.65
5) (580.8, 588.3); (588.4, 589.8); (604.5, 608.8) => 0.76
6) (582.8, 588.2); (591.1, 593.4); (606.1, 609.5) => 0.36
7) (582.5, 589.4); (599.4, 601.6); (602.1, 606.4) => 0.14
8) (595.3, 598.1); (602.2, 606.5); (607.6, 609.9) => -0.19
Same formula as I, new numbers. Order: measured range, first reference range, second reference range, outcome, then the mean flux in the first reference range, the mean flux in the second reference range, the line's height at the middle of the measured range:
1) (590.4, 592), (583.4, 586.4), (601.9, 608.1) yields 0.293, 6.5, 7.08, 6.68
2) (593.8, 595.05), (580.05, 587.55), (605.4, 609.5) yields 0.112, 6.59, 7.16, 6.84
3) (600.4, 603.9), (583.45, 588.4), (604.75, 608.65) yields 0.039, 6.11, 7.13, 6.91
